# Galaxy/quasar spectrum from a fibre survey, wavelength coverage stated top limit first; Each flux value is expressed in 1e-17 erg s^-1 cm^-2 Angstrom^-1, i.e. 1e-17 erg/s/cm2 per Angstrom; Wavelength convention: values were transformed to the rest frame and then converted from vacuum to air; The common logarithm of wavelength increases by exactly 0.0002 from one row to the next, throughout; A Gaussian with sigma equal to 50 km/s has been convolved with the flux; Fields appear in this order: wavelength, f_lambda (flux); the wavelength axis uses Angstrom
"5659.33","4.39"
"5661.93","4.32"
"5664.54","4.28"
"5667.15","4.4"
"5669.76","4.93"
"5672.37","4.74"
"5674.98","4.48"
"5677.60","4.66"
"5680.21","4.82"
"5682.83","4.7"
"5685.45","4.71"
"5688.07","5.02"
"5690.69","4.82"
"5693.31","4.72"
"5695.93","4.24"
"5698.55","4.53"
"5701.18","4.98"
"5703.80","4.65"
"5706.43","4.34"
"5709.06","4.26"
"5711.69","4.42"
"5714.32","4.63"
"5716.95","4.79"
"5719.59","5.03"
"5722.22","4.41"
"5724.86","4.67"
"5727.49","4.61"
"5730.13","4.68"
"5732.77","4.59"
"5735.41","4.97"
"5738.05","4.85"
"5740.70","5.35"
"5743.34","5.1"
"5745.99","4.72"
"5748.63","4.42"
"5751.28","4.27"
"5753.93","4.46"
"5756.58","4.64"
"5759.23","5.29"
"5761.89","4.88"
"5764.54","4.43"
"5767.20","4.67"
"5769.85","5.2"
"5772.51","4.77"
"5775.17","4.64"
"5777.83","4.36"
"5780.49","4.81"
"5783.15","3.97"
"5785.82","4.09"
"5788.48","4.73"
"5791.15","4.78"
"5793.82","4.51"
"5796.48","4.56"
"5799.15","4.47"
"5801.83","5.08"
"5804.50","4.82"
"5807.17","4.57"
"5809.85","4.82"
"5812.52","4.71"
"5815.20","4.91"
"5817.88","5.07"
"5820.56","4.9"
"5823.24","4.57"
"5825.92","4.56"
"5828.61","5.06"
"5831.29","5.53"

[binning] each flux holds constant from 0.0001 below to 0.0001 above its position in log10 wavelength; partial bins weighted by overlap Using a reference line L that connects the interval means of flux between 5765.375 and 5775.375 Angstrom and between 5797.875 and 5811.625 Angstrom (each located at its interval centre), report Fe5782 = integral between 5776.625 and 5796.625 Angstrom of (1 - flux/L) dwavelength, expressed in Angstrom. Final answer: 1.3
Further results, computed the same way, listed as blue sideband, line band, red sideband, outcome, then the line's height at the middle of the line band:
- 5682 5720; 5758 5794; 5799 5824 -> 0.78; 4.76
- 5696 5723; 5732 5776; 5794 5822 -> -1.01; 4.68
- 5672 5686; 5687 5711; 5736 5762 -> 0.53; 4.71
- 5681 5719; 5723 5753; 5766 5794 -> -0.78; 4.62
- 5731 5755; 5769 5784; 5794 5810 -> 0.29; 4.72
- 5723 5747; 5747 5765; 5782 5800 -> 0.18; 4.69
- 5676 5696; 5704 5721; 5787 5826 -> 0.56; 4.74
